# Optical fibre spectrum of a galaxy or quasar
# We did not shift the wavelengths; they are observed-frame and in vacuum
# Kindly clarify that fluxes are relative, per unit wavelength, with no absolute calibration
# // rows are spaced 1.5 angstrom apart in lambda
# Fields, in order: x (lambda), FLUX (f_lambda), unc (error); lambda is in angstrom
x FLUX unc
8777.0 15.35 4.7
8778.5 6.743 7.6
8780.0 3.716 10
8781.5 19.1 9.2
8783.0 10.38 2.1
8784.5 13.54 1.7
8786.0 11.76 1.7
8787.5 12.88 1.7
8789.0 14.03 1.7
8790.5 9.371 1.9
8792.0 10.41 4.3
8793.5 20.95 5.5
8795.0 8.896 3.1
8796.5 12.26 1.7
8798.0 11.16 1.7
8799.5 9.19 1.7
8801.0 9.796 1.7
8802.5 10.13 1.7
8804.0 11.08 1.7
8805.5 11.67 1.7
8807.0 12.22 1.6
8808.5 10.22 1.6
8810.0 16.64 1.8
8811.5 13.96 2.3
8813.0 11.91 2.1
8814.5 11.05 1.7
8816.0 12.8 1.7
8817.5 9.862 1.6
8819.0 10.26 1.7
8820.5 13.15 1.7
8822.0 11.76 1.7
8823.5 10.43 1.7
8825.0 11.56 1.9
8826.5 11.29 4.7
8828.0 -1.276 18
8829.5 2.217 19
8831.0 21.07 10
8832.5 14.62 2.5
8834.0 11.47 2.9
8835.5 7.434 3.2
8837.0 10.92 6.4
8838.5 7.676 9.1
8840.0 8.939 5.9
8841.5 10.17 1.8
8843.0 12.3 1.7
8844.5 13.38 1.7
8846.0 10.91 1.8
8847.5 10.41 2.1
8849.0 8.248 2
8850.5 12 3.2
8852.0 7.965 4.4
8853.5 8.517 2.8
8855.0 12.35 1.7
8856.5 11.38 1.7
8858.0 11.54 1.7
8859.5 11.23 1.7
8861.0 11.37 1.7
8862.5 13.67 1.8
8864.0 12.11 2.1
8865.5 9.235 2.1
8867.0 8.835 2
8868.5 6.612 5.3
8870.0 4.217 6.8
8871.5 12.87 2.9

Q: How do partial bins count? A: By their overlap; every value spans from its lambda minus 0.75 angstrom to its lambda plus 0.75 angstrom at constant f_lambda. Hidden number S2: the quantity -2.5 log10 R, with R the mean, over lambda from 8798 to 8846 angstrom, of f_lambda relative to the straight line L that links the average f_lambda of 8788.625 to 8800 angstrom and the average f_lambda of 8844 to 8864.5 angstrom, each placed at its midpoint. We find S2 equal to 0.06 mag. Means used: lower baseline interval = 12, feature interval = 10.9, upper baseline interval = 11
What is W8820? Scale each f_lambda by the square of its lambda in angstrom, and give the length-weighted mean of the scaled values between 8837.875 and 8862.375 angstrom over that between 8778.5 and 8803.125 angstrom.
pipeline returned 0.9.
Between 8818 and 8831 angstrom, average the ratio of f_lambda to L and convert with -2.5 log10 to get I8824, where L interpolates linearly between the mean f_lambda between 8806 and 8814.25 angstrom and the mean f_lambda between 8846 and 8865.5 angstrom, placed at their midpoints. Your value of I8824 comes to 0.28 mag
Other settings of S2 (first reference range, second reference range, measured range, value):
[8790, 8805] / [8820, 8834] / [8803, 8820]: -0.09 mag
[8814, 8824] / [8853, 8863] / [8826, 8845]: 0.15 mag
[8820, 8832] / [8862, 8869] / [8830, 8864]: -0.12 mag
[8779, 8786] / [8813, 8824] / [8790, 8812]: -0.04 mag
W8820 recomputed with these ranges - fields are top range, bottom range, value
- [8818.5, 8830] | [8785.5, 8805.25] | 0.76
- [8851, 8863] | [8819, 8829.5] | 1.23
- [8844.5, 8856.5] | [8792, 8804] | 0.90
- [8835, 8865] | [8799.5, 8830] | 1.02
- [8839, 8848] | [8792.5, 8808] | 0.95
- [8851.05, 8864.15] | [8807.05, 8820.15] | 0.92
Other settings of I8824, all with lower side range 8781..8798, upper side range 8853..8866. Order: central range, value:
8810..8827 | 0.035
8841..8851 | 0.057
